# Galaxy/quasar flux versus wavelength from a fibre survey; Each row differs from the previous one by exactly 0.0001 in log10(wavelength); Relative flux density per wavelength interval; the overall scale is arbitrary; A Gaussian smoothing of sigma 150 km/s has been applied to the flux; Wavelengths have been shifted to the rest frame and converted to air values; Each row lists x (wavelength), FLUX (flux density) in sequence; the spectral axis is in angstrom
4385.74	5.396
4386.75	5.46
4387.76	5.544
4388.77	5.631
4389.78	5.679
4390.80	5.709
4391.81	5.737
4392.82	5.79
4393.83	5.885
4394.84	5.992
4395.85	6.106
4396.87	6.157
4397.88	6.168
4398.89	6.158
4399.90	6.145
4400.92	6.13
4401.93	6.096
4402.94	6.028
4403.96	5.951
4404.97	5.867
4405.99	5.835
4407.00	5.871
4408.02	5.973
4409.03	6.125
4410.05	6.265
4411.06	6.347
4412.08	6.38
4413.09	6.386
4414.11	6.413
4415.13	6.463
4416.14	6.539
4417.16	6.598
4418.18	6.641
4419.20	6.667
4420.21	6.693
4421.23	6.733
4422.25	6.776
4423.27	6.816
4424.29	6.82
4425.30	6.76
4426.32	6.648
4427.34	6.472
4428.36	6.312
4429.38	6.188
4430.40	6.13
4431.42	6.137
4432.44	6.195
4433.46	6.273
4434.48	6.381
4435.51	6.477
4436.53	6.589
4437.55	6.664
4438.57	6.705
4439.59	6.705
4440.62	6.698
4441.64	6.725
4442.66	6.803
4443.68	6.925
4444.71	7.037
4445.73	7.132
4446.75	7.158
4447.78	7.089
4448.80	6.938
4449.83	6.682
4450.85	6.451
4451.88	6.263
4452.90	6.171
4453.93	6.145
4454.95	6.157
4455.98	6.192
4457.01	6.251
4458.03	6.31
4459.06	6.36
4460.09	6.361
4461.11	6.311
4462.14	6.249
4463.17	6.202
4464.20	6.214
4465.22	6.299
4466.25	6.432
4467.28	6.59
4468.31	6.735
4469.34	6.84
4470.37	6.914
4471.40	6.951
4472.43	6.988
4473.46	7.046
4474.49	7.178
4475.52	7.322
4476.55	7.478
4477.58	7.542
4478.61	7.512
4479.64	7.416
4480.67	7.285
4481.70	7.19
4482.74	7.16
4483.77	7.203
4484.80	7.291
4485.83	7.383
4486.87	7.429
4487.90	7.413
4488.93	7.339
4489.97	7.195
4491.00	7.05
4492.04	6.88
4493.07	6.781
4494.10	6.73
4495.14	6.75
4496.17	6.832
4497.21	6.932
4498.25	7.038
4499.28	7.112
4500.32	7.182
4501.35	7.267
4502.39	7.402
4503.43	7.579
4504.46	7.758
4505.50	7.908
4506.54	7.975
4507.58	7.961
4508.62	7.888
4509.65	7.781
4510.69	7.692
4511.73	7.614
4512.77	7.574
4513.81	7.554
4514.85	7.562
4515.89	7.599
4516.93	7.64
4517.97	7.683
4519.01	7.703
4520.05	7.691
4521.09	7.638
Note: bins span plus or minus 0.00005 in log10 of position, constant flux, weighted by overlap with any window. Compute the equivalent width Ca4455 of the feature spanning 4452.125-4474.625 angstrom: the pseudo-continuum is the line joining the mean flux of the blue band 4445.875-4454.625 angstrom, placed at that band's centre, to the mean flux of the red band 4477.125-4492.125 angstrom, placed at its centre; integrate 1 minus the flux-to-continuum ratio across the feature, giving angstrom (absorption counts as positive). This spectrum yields 1.32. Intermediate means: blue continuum 6.63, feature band 6.48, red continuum 7.3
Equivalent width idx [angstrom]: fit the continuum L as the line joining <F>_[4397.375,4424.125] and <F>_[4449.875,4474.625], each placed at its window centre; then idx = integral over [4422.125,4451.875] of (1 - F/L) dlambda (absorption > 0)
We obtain -1.1 angstrom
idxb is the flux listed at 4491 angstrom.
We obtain 7.05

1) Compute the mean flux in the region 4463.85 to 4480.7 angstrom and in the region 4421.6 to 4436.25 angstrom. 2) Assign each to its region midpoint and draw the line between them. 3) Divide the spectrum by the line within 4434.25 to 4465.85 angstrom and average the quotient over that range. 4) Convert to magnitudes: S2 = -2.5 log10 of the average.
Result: 0.03 mag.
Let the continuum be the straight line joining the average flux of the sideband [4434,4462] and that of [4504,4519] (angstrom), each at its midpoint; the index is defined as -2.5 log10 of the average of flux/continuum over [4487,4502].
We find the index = 0.055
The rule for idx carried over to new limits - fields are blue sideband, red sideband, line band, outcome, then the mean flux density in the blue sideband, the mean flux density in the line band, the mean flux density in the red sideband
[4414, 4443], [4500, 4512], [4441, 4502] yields 2.66 angstrom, 6.55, 6.86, 7.68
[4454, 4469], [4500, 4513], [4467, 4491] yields -1.20 angstrom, 6.33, 7.19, 7.67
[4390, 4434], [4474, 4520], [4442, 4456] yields 0.16 angstrom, 6.26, 6.67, 7.39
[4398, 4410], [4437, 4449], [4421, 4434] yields 0.13 angstrom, 6.03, 6.48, 6.88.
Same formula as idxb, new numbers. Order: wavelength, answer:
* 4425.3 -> 6.76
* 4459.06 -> 6.36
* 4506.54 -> 7.975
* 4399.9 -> 6.145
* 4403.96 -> 5.951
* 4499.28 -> 7.112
